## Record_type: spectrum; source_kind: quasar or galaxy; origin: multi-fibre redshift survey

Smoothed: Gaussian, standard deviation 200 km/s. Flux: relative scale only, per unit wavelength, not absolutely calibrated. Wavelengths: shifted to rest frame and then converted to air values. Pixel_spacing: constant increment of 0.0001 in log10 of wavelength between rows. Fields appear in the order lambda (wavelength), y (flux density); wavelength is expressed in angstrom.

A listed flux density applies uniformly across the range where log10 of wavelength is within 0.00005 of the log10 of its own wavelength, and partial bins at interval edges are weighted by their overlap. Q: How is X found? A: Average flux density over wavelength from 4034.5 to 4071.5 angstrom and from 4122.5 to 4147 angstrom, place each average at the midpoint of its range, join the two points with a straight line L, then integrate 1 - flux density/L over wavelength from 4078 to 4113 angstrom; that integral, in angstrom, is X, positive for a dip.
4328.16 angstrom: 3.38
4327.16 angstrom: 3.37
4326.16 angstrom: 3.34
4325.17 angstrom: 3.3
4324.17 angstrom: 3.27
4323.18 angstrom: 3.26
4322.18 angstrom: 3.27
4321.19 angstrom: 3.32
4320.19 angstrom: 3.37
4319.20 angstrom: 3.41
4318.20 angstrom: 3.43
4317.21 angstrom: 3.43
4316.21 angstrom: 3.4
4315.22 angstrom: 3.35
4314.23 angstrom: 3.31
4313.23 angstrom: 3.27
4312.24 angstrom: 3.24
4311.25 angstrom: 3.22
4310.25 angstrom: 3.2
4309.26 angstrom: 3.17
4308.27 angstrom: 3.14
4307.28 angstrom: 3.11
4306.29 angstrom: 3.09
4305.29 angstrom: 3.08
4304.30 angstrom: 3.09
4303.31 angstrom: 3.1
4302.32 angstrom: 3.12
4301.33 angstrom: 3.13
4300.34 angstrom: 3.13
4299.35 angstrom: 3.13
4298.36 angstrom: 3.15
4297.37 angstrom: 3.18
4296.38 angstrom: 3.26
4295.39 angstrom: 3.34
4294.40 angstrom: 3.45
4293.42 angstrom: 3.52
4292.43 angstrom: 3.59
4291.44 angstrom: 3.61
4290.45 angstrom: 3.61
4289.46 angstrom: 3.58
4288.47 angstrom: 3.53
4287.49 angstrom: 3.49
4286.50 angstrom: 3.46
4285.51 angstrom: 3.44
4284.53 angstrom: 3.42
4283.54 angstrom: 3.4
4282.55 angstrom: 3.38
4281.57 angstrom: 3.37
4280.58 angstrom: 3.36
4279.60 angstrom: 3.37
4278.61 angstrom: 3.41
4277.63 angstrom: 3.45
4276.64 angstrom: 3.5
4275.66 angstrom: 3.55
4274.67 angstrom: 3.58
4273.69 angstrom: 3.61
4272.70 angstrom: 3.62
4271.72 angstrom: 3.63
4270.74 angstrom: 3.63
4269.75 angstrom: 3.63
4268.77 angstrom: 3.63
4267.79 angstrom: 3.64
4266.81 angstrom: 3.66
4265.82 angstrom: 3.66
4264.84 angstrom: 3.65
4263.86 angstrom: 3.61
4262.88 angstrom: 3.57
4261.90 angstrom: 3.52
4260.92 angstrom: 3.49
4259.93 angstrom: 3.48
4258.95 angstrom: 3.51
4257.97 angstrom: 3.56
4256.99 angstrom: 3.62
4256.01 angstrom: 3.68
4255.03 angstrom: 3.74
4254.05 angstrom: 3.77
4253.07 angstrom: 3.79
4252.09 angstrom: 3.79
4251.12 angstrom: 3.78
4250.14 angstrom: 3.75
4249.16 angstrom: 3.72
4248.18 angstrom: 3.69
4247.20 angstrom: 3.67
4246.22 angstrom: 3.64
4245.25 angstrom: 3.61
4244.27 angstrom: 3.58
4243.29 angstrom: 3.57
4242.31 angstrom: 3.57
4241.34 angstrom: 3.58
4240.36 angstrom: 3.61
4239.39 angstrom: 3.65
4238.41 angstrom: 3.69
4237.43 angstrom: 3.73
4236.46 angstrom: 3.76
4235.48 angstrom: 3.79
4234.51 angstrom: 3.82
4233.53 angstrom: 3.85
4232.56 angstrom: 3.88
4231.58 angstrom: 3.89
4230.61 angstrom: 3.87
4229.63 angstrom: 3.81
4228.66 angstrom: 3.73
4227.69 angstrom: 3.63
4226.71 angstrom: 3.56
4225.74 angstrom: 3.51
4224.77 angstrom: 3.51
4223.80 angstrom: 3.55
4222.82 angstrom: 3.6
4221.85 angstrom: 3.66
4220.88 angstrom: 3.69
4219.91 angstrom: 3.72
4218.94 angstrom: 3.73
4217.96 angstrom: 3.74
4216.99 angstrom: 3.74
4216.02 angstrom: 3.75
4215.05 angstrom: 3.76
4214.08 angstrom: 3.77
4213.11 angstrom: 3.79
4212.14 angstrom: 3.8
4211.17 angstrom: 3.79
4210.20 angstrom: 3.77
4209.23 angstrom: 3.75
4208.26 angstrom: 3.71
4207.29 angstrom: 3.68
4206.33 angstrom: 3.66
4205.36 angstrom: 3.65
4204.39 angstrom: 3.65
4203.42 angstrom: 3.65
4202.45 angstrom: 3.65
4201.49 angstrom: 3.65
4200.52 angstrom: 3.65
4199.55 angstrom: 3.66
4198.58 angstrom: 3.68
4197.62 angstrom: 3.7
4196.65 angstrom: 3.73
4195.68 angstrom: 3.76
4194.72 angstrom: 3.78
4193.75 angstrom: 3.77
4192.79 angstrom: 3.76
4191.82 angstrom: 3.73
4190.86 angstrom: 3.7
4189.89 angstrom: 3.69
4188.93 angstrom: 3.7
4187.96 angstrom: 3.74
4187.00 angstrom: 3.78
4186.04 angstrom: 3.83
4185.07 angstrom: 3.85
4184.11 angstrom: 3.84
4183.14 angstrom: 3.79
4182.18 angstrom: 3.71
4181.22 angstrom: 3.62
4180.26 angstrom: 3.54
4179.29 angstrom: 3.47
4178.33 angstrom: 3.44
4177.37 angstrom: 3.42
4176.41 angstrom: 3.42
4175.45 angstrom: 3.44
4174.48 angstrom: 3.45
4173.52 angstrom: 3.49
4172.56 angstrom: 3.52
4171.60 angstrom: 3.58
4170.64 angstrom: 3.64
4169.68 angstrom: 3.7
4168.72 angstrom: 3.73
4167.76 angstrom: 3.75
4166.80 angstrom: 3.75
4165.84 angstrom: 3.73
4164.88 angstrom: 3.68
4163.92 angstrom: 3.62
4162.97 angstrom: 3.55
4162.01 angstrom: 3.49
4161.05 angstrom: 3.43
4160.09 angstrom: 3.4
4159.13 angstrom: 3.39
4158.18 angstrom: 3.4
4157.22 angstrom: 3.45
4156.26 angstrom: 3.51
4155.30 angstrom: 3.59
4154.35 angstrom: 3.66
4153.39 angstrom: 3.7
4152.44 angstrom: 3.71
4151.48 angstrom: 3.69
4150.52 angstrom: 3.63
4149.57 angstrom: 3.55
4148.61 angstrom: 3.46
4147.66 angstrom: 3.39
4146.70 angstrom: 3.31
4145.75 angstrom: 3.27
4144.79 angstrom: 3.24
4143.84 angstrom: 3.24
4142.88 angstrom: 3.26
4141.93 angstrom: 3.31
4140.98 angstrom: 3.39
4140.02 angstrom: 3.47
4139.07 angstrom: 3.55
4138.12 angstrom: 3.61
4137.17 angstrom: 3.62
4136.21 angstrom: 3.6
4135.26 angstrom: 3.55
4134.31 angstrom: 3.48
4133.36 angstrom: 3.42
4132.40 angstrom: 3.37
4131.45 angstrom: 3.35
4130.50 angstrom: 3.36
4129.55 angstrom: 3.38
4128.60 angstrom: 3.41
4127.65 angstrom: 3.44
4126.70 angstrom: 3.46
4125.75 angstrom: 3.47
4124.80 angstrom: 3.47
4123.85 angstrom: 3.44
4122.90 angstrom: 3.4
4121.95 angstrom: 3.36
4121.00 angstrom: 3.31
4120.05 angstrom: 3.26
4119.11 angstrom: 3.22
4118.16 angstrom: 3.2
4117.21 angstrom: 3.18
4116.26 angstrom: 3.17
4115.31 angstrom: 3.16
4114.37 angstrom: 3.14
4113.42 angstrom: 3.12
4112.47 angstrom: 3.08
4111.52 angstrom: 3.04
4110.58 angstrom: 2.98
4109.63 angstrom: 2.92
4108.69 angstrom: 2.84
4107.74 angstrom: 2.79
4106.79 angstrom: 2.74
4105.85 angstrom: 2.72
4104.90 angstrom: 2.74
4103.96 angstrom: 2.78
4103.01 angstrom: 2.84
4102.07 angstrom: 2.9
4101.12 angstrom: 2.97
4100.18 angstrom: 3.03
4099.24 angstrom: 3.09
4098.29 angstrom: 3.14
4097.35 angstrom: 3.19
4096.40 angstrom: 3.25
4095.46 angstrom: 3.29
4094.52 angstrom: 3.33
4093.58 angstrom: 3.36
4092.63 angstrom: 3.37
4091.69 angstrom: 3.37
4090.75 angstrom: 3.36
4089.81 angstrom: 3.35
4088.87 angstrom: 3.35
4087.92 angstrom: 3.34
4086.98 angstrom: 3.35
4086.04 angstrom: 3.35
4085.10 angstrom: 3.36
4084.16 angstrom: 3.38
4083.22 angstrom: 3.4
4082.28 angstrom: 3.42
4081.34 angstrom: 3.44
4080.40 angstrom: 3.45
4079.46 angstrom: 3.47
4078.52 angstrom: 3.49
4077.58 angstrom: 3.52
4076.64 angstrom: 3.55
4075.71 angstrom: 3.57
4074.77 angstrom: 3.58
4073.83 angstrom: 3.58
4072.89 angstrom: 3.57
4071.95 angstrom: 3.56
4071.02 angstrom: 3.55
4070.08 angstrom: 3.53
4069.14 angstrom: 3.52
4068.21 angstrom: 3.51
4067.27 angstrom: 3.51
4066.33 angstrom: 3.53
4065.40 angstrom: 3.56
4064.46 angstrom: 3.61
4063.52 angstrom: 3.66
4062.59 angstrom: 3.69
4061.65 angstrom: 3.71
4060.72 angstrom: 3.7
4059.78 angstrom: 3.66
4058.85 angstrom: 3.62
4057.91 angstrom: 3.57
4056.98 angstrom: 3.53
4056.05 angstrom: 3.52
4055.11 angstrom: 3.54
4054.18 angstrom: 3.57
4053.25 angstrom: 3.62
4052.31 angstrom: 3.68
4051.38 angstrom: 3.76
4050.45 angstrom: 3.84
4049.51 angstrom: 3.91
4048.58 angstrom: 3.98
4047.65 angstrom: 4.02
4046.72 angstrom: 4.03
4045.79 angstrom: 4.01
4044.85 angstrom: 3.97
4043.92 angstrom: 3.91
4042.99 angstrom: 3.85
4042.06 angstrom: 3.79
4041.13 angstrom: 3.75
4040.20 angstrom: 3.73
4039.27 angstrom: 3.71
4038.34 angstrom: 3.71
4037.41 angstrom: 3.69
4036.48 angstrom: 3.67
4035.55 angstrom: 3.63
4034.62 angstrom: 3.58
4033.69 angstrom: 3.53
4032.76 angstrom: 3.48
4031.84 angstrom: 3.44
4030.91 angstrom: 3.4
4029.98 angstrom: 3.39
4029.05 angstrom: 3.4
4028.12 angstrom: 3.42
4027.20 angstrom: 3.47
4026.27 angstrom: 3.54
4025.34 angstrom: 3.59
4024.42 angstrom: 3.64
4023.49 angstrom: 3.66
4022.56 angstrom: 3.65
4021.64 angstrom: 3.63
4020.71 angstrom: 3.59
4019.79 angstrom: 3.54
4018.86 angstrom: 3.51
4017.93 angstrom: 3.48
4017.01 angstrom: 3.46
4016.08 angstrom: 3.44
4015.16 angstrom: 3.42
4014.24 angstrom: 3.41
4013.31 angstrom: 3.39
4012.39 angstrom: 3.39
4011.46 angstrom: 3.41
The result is 3.8 angstrom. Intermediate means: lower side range 3.7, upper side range 3.42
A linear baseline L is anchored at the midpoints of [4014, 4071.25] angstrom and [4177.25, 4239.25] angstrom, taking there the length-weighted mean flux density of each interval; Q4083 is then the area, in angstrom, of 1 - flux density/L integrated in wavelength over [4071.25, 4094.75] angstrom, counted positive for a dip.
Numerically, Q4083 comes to 1.4 angstrom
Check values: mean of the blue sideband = 3.63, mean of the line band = 3.44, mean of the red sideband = 3.71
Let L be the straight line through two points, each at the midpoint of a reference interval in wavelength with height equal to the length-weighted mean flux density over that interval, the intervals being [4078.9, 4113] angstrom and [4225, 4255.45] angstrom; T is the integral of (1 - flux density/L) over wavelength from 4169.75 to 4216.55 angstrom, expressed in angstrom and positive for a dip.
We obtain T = -1.9 angstrom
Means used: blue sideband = 3.16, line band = 3.67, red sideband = 3.71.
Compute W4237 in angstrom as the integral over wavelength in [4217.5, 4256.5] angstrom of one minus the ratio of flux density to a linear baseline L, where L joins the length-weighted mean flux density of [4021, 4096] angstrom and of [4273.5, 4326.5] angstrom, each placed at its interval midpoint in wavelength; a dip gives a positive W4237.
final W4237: -3.4 angstrom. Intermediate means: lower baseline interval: 3.58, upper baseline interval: 3.34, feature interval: 3.7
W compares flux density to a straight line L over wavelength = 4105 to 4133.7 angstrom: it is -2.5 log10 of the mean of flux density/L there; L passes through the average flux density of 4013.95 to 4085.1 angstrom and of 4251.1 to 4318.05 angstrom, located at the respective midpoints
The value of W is 0.11 mag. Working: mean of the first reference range 3.6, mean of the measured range 3.2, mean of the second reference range 3.44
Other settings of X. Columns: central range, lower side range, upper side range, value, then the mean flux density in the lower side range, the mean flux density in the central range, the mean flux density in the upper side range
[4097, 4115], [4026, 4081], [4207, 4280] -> 3.4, 3.63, 2.95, 3.66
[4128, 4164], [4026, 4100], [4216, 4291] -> 1.2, 3.55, 3.47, 3.62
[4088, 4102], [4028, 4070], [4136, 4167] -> 1.4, 3.67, 3.24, 3.5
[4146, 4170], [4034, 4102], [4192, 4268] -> 0.4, 3.55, 3.57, 3.69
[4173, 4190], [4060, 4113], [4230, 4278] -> -0.6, 3.31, 3.62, 3.66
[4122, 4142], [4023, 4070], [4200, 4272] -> 1.1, 3.65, 3.46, 3.68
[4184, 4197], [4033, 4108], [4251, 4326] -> -1.2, 3.49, 3.76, 3.43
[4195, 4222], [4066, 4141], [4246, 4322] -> -2.6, 3.31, 3.71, 3.45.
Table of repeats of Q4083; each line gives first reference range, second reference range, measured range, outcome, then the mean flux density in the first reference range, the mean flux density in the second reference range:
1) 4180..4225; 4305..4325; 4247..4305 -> -1.3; 3.71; 3.27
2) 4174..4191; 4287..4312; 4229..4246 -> -1.2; 3.63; 3.28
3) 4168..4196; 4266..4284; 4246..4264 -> -0.5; 3.65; 3.53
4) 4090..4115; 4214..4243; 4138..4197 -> -3.2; 3.06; 3.7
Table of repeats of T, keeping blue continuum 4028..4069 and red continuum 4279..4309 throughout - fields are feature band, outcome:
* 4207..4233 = -2.2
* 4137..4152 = 0.4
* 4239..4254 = -1.3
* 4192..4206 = -1.0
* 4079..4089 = 0.6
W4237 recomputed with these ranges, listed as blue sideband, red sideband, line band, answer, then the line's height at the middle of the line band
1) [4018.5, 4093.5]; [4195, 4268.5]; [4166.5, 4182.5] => 0.38 angstrom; 3.65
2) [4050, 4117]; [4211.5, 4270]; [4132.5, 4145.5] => 0.10 angstrom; 3.46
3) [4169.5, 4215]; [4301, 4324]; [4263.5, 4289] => -1.17 angstrom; 3.37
